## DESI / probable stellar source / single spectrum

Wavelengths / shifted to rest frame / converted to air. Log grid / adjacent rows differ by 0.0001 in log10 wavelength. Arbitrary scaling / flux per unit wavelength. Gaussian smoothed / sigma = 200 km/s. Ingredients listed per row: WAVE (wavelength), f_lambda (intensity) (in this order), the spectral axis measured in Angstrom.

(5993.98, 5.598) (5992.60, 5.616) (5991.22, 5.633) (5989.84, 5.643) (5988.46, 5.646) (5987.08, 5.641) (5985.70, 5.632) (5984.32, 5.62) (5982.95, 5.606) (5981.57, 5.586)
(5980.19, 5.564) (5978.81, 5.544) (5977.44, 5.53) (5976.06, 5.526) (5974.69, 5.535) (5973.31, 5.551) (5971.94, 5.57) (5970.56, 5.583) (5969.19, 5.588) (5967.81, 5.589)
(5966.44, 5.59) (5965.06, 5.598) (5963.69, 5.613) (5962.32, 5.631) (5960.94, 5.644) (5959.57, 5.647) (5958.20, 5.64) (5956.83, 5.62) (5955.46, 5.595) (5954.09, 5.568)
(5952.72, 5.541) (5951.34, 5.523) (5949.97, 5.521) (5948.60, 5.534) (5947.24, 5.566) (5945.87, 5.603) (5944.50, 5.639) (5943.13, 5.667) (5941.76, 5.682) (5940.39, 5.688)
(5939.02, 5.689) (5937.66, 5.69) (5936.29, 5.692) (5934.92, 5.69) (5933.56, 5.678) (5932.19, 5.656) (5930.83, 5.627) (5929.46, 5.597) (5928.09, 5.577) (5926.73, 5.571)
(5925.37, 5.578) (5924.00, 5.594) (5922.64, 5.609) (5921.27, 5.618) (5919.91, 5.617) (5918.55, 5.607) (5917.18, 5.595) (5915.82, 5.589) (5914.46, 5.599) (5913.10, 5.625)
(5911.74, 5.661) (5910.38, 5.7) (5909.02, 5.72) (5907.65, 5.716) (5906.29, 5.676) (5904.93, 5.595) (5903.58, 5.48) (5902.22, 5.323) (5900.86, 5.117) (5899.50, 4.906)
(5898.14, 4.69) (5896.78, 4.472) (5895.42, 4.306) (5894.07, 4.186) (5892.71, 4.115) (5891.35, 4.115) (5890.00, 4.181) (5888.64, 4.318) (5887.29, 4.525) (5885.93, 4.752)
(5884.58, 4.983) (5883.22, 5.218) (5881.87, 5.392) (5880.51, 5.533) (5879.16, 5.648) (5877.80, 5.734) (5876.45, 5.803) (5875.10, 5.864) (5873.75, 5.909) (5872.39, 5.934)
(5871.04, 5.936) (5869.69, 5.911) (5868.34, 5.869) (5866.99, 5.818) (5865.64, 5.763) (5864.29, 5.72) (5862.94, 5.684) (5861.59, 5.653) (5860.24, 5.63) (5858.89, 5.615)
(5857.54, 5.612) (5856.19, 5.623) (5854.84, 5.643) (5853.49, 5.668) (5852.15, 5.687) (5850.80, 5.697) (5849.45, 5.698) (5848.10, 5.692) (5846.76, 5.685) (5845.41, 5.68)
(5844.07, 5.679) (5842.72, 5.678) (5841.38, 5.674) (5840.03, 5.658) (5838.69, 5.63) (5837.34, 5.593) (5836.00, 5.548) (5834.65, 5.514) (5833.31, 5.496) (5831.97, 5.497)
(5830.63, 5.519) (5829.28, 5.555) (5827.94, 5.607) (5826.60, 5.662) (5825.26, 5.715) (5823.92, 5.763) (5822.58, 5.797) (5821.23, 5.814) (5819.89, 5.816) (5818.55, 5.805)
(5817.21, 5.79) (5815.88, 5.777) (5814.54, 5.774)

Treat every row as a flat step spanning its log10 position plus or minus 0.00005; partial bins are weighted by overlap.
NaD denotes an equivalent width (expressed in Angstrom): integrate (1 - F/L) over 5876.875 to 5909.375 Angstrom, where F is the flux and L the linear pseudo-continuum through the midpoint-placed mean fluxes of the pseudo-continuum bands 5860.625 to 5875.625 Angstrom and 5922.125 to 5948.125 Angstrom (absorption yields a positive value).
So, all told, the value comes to 4.3 Angstrom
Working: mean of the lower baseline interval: 5.82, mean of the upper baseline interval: 5.64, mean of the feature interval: 4.99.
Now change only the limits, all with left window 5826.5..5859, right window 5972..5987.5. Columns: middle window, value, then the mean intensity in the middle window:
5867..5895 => 2.0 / 5.2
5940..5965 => -0.1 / 5.61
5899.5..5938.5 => 0.1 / 5.59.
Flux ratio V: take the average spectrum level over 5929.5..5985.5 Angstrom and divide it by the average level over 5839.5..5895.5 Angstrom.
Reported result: 1.03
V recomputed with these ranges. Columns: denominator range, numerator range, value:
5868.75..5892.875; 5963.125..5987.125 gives 1.06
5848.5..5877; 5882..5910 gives 0.85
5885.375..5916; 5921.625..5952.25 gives 1.12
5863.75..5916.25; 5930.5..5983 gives 1.06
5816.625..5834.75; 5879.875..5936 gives 0.93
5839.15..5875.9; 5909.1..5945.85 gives 0.98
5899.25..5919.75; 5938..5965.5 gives 1.01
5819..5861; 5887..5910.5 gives 0.86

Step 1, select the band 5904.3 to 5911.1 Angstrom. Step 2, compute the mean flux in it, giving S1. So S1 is 5.68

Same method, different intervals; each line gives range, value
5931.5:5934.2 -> 5.67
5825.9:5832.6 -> 5.57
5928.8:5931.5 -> 5.6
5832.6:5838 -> 5.54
